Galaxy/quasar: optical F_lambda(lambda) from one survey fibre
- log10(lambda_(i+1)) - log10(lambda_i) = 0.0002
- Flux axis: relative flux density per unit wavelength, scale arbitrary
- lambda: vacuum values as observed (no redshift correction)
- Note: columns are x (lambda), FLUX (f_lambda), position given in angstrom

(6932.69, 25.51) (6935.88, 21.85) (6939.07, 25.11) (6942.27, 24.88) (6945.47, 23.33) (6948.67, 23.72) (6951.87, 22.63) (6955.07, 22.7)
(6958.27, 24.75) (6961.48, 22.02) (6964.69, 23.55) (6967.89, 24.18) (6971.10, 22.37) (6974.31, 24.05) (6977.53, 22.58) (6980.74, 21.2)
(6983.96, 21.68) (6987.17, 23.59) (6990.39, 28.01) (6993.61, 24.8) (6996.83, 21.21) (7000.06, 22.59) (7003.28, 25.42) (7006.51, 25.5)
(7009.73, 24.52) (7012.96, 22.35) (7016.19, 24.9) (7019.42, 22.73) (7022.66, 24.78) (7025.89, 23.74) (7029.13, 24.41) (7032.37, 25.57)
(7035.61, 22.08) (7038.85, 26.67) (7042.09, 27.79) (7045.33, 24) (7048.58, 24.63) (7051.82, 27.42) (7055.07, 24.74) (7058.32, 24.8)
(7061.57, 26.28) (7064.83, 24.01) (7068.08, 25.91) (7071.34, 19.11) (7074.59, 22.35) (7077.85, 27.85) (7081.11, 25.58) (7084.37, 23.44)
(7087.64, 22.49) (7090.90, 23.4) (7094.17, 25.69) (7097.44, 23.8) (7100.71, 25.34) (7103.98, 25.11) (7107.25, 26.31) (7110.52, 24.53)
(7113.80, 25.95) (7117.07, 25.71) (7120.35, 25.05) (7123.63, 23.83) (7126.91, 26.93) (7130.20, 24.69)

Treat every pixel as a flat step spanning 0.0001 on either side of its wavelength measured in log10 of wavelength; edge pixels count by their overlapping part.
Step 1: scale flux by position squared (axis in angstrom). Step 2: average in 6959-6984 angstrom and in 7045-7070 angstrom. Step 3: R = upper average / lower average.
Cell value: 1.13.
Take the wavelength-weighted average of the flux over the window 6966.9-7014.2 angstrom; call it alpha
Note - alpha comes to 23.6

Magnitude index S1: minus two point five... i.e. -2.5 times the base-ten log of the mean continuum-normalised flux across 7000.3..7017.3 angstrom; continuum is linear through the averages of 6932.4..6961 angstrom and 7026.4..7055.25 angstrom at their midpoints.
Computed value 0.01 mag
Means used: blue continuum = 23.7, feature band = 24.4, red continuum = 25.2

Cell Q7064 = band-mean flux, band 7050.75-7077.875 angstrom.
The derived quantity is 24.5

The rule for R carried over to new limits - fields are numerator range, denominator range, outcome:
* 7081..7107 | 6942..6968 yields 1.08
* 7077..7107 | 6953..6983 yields 1.11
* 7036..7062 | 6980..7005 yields 1.10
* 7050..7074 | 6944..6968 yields 1.08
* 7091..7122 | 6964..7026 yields 1.10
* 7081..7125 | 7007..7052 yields 1.02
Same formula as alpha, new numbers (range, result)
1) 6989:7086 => 24.6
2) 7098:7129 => 25.4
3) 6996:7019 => 23.8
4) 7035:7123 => 24.8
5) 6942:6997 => 23.4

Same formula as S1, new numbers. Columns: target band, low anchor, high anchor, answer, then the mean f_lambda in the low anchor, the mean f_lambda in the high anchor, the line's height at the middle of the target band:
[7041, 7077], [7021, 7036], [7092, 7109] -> 0.00 mag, 24.3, 25.2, 24.7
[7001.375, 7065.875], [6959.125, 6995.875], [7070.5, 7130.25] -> -0.04 mag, 23.4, 24.7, 24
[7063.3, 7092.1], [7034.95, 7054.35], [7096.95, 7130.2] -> 0.07 mag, 25.6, 25.3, 25.4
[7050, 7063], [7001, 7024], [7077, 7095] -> -0.06 mag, 24.3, 24.6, 24.4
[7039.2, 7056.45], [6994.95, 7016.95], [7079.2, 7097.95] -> -0.08 mag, 23.8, 24.1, 23.9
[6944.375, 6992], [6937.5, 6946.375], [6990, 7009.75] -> 0.05 mag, 24.5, 24.4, 24.4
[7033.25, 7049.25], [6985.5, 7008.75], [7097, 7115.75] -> -0.01 mag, 24.4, 25.3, 24.8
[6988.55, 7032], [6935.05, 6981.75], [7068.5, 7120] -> -0.02 mag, 23.3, 24.5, 23.8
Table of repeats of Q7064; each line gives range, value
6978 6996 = 23.7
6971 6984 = 22.4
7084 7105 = 24.2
